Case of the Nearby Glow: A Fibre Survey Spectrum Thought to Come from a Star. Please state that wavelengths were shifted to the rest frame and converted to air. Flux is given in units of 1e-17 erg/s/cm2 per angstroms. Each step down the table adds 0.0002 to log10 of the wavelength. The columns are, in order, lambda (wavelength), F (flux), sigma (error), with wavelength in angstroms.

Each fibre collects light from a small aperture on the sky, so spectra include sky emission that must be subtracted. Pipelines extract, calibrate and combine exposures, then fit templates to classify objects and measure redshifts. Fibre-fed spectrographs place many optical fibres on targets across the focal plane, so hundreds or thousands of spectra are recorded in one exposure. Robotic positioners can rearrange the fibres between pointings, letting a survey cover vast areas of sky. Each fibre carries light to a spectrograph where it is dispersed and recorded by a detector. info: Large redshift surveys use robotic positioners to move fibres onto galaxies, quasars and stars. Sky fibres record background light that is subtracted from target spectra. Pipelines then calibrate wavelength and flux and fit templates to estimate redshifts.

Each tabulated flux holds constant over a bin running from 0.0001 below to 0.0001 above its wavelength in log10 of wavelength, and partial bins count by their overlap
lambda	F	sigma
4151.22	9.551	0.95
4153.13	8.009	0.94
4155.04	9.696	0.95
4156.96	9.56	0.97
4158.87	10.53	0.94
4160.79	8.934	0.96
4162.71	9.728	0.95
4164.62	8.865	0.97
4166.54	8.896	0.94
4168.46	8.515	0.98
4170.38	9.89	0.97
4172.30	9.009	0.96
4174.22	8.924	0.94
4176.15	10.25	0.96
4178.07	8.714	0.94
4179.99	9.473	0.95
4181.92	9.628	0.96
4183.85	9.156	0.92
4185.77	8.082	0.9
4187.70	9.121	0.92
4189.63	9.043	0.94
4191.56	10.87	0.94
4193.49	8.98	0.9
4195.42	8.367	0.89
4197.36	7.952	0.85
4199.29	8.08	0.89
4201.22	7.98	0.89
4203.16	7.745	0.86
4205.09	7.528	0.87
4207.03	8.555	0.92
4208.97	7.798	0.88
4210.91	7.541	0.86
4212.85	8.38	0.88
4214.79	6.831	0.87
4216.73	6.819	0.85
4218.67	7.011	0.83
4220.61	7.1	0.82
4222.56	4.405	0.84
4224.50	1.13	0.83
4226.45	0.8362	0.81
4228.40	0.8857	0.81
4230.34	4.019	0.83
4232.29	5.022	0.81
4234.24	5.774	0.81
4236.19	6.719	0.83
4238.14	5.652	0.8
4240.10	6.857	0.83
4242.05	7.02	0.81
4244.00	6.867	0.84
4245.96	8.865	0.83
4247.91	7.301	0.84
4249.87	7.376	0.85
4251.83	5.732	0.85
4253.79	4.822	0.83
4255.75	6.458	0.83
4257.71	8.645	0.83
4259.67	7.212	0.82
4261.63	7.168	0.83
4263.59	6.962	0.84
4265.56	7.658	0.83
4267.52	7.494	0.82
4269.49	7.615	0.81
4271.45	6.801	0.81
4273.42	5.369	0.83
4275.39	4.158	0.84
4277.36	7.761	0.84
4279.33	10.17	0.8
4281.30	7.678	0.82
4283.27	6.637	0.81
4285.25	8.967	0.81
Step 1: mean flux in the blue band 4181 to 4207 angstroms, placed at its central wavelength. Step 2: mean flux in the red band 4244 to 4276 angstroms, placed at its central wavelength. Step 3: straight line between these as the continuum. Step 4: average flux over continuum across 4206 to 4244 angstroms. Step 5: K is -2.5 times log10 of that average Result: 0.34 mag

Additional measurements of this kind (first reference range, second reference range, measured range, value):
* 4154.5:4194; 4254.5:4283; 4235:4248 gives 0.12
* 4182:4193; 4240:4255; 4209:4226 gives 0.31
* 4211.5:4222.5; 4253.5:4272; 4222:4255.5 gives 0.32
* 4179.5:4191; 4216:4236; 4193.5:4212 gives -0.14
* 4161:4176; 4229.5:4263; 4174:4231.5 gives 0.11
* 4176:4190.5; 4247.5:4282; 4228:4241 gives 0.44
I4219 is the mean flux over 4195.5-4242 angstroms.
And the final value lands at 6.17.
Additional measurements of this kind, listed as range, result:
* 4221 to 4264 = 5.72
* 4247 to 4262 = 6.82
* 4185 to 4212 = 8.4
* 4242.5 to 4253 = 7.17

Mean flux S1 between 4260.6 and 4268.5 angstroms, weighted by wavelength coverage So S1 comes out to 7.32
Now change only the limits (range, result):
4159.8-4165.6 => 9.18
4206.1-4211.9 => 7.96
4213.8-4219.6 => 6.9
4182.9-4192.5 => 9.25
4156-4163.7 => 9.69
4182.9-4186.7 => 8.64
